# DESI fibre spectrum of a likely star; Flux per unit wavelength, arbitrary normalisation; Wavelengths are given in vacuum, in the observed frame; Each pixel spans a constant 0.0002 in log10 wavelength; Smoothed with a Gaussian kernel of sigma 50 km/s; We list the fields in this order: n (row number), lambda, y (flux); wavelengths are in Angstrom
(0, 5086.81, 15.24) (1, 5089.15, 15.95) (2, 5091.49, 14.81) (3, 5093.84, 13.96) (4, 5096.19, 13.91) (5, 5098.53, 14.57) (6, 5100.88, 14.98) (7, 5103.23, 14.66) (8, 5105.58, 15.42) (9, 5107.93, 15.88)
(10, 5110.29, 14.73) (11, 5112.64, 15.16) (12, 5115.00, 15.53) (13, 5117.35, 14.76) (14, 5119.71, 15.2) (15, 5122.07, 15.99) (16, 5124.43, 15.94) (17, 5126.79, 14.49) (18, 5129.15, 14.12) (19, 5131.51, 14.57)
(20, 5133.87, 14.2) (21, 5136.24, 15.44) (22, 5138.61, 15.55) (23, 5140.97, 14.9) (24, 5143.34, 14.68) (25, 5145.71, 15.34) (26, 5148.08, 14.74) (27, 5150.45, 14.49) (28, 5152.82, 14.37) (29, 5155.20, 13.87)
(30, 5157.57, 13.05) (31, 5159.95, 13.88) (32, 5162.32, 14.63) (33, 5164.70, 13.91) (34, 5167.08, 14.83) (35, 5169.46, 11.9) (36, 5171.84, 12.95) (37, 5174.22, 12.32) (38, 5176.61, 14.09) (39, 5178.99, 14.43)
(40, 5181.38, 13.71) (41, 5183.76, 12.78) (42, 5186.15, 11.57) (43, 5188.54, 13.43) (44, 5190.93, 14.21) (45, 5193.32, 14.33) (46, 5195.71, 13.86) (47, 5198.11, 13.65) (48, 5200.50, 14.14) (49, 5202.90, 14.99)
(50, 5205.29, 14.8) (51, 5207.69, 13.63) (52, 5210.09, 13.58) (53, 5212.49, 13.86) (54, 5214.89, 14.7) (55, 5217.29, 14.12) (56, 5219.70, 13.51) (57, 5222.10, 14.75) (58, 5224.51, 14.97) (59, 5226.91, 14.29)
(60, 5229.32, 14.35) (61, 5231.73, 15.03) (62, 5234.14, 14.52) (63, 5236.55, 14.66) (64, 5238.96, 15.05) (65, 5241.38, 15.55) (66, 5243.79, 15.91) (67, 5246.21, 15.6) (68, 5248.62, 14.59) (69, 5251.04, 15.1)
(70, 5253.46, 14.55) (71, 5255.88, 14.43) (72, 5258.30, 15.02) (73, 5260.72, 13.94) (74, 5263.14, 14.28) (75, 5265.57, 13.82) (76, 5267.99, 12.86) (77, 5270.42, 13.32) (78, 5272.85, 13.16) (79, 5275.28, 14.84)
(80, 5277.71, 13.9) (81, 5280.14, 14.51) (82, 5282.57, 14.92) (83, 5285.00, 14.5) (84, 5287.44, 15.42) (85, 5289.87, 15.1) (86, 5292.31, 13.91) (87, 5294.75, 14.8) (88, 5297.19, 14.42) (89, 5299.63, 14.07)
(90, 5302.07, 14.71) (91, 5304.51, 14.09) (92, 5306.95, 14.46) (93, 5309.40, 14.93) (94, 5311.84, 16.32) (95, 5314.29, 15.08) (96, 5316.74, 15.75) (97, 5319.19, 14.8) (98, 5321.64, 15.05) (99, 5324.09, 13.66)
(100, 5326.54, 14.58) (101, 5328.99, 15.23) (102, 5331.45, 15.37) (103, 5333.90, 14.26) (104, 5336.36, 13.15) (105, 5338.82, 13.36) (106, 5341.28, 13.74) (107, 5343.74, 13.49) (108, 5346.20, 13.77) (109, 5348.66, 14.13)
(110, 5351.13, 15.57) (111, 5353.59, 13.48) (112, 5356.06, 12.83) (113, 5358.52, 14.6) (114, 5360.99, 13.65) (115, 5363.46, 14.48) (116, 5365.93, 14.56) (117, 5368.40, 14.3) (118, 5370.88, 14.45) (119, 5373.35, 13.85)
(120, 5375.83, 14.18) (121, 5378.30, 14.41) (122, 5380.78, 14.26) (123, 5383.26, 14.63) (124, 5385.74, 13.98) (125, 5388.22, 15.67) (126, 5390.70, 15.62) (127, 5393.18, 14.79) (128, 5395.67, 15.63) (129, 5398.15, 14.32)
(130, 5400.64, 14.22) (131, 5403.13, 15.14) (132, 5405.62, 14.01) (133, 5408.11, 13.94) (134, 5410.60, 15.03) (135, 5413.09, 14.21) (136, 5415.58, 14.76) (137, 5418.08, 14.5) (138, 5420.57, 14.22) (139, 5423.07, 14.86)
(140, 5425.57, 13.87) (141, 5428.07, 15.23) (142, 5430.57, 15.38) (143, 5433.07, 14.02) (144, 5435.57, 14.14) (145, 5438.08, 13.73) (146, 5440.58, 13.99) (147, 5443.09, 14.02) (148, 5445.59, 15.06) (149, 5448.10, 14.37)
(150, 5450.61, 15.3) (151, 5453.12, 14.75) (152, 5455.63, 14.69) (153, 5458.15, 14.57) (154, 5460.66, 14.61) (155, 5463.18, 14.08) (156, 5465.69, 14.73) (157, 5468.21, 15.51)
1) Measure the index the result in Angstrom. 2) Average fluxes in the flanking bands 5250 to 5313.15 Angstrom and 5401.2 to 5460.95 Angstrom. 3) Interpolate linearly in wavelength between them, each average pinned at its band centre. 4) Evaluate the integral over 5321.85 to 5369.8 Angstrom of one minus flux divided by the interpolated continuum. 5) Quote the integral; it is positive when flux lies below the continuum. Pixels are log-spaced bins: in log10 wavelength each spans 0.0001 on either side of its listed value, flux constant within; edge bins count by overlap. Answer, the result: 1.1 Angstrom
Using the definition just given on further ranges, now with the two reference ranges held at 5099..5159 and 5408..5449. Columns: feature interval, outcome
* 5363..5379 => 0.24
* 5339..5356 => 0.77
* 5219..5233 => 0.21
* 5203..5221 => 0.81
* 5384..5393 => -0.33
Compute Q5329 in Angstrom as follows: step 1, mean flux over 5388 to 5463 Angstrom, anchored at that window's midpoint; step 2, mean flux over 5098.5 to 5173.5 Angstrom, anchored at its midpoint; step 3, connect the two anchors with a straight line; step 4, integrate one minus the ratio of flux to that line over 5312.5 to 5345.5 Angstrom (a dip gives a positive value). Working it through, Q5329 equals 0.4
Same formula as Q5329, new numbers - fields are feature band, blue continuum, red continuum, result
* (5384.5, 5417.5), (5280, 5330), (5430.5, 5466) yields -0.3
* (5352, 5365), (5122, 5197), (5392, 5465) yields 0.5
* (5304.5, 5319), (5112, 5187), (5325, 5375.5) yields -1.0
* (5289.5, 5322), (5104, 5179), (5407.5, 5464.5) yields -0.6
